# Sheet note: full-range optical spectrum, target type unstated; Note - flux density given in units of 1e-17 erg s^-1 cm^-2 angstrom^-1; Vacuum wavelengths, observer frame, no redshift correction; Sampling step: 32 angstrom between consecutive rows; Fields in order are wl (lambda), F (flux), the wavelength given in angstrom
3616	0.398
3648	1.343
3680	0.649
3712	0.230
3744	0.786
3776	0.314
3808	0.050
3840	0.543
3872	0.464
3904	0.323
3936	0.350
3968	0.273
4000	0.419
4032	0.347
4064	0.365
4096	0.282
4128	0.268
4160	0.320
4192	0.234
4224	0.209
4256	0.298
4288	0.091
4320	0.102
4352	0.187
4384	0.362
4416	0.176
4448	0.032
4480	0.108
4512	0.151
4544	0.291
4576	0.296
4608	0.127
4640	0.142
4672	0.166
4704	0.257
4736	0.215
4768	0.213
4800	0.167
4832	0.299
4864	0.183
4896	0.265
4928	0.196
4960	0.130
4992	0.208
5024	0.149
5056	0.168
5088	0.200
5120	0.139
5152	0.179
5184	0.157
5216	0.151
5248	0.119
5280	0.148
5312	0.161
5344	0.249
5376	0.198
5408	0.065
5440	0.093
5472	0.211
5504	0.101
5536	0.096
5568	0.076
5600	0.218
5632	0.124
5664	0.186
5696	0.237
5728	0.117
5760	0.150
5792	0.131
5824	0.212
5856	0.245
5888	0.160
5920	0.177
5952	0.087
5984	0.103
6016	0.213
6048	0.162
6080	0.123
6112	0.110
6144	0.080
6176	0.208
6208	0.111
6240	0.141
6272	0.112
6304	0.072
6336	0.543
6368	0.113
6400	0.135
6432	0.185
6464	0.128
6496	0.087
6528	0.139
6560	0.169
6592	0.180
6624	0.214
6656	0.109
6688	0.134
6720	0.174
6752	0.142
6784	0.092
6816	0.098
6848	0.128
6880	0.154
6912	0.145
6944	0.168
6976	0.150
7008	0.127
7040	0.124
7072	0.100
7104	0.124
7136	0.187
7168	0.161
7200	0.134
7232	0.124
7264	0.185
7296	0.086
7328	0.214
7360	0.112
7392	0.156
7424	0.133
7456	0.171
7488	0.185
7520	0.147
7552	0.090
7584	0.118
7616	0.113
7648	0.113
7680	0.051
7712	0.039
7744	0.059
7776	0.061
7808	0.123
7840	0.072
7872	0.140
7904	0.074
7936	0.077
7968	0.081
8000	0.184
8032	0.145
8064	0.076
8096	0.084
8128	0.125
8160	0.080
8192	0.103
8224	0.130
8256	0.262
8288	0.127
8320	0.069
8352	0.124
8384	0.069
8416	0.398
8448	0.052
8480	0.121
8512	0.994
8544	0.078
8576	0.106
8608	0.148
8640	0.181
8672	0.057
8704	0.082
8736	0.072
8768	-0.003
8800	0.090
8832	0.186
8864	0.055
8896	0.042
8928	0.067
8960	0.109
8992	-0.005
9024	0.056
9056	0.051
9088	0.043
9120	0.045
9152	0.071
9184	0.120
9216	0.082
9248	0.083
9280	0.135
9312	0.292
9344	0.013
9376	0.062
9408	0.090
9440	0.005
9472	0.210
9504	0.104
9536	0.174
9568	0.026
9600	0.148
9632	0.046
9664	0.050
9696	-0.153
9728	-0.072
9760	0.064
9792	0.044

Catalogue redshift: 0.699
